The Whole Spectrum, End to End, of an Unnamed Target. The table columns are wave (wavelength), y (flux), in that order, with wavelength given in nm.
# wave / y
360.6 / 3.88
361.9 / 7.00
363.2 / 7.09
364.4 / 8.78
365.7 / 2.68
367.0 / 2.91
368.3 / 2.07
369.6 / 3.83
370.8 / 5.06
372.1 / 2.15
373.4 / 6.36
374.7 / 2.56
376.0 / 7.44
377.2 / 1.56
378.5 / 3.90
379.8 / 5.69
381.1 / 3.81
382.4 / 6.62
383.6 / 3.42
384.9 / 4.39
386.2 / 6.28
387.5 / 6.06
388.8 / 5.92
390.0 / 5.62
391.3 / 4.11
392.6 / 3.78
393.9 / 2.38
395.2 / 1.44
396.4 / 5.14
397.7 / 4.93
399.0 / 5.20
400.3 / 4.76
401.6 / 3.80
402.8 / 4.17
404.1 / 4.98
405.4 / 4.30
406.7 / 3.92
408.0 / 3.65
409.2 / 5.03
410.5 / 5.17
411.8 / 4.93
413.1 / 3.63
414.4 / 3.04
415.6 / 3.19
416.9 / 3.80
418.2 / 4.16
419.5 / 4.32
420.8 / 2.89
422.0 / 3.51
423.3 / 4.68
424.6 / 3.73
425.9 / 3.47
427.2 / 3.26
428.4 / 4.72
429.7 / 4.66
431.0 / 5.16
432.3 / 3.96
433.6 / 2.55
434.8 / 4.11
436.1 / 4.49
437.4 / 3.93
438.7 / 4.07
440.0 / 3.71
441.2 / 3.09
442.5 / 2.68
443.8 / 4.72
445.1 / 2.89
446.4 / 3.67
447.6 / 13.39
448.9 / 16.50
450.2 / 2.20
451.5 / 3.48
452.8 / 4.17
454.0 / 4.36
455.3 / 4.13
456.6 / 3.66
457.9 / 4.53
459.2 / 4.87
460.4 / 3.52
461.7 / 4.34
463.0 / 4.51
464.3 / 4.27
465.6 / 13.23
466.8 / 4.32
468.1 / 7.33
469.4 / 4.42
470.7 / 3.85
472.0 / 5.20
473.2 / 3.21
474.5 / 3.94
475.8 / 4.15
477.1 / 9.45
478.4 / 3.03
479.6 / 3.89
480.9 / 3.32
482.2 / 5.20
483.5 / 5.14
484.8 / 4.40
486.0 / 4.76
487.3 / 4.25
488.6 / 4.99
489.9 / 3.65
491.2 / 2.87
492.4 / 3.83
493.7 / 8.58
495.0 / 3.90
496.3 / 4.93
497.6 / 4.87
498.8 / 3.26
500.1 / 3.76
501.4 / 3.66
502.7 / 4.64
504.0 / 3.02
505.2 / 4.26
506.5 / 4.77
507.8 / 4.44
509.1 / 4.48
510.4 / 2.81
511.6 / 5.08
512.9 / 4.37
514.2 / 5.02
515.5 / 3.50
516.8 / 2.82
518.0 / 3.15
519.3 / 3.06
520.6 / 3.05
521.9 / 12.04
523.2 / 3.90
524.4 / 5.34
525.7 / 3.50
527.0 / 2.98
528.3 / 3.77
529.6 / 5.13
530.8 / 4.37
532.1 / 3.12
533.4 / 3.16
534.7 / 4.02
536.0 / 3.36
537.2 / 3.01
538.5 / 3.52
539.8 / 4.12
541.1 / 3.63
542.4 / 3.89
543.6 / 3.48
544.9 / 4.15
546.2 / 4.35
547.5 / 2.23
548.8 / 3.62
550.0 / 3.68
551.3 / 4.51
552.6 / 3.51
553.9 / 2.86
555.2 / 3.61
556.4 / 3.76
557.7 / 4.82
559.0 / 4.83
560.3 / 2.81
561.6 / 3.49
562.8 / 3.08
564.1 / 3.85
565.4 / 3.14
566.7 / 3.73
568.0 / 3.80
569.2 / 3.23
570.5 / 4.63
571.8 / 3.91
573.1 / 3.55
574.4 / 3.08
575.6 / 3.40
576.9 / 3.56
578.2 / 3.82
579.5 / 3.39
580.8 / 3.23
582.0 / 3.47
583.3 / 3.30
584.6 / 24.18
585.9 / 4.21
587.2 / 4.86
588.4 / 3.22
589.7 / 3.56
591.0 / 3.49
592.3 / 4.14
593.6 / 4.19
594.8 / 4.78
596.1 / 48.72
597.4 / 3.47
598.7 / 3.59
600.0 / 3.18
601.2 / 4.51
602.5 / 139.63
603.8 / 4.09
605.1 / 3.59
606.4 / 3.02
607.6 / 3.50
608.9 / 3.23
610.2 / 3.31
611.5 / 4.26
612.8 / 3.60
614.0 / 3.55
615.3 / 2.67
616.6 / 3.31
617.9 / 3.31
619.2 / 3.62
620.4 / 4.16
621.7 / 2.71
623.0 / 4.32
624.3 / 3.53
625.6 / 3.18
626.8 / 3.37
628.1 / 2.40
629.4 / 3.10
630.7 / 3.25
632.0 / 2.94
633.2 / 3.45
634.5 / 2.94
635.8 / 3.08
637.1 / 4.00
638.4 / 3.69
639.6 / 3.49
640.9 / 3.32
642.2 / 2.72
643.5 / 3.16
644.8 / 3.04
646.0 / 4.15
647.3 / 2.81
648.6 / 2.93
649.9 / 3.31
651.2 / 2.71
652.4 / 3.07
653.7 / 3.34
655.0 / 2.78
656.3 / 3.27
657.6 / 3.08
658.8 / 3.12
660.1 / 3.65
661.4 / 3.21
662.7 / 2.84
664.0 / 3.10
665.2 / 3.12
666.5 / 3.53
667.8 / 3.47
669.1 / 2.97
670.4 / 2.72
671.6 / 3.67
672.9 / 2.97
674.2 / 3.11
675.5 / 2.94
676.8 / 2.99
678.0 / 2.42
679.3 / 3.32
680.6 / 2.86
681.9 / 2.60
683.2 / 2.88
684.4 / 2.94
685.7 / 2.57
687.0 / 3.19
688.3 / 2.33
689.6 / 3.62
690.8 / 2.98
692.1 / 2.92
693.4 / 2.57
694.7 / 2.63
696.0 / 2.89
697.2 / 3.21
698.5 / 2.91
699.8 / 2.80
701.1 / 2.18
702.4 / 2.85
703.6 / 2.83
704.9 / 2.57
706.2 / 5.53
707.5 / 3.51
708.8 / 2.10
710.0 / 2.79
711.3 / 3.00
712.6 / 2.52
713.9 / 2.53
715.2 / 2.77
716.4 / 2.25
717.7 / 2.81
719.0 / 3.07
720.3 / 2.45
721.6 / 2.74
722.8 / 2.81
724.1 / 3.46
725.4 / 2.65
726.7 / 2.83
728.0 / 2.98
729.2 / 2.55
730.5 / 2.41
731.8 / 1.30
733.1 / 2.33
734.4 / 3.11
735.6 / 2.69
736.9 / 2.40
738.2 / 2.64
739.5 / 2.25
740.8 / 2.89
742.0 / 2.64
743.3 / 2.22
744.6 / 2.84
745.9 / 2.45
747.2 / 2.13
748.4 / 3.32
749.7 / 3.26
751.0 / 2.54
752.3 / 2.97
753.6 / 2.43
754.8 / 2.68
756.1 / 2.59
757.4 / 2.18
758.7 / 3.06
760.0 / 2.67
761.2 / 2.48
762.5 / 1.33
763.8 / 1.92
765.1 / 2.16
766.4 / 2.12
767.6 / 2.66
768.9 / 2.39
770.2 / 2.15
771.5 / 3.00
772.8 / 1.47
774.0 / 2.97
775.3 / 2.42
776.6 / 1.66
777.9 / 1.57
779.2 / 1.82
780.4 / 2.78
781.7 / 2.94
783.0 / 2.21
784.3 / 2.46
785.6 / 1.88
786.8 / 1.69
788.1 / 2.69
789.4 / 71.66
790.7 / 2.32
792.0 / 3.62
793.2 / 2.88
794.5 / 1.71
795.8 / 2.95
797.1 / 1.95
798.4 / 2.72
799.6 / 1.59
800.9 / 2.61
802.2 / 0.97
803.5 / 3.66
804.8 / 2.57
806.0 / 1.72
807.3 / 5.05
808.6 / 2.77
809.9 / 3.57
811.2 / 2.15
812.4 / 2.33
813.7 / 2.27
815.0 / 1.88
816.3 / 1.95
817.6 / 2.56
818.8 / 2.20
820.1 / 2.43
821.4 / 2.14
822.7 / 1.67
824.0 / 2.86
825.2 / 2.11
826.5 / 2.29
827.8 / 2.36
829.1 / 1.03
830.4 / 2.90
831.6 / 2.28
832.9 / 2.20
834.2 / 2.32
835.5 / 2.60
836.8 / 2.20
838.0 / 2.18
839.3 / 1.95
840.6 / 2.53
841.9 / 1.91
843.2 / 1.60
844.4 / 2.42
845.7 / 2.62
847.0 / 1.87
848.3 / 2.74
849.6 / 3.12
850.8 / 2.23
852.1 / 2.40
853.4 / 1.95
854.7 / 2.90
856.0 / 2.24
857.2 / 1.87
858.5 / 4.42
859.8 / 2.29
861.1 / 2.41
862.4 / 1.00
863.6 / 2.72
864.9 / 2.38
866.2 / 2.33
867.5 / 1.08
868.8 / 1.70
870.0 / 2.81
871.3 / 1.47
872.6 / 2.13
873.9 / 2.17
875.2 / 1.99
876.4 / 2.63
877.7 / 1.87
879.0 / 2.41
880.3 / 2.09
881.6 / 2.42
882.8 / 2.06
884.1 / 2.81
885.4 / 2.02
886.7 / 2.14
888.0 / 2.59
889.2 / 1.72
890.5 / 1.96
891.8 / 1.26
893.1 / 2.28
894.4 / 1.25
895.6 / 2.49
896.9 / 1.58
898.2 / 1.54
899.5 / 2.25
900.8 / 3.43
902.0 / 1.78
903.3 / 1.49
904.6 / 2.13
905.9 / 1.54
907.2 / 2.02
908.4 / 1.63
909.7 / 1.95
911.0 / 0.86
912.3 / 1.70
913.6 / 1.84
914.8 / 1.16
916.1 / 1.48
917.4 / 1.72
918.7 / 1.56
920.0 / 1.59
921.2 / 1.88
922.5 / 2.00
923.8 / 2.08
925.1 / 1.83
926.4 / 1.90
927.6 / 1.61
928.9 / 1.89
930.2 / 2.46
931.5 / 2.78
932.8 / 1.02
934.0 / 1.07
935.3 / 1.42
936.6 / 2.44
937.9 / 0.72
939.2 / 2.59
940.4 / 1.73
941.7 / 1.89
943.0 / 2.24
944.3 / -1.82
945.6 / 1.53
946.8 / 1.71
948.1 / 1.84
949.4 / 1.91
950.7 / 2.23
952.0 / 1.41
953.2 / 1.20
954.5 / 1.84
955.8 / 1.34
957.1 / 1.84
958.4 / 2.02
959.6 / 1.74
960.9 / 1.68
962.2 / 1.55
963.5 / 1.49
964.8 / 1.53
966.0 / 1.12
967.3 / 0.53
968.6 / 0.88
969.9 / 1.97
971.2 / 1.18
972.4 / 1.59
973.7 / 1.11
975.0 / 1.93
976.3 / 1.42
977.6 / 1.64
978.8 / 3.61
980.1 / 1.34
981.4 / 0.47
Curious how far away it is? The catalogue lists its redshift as 0.202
